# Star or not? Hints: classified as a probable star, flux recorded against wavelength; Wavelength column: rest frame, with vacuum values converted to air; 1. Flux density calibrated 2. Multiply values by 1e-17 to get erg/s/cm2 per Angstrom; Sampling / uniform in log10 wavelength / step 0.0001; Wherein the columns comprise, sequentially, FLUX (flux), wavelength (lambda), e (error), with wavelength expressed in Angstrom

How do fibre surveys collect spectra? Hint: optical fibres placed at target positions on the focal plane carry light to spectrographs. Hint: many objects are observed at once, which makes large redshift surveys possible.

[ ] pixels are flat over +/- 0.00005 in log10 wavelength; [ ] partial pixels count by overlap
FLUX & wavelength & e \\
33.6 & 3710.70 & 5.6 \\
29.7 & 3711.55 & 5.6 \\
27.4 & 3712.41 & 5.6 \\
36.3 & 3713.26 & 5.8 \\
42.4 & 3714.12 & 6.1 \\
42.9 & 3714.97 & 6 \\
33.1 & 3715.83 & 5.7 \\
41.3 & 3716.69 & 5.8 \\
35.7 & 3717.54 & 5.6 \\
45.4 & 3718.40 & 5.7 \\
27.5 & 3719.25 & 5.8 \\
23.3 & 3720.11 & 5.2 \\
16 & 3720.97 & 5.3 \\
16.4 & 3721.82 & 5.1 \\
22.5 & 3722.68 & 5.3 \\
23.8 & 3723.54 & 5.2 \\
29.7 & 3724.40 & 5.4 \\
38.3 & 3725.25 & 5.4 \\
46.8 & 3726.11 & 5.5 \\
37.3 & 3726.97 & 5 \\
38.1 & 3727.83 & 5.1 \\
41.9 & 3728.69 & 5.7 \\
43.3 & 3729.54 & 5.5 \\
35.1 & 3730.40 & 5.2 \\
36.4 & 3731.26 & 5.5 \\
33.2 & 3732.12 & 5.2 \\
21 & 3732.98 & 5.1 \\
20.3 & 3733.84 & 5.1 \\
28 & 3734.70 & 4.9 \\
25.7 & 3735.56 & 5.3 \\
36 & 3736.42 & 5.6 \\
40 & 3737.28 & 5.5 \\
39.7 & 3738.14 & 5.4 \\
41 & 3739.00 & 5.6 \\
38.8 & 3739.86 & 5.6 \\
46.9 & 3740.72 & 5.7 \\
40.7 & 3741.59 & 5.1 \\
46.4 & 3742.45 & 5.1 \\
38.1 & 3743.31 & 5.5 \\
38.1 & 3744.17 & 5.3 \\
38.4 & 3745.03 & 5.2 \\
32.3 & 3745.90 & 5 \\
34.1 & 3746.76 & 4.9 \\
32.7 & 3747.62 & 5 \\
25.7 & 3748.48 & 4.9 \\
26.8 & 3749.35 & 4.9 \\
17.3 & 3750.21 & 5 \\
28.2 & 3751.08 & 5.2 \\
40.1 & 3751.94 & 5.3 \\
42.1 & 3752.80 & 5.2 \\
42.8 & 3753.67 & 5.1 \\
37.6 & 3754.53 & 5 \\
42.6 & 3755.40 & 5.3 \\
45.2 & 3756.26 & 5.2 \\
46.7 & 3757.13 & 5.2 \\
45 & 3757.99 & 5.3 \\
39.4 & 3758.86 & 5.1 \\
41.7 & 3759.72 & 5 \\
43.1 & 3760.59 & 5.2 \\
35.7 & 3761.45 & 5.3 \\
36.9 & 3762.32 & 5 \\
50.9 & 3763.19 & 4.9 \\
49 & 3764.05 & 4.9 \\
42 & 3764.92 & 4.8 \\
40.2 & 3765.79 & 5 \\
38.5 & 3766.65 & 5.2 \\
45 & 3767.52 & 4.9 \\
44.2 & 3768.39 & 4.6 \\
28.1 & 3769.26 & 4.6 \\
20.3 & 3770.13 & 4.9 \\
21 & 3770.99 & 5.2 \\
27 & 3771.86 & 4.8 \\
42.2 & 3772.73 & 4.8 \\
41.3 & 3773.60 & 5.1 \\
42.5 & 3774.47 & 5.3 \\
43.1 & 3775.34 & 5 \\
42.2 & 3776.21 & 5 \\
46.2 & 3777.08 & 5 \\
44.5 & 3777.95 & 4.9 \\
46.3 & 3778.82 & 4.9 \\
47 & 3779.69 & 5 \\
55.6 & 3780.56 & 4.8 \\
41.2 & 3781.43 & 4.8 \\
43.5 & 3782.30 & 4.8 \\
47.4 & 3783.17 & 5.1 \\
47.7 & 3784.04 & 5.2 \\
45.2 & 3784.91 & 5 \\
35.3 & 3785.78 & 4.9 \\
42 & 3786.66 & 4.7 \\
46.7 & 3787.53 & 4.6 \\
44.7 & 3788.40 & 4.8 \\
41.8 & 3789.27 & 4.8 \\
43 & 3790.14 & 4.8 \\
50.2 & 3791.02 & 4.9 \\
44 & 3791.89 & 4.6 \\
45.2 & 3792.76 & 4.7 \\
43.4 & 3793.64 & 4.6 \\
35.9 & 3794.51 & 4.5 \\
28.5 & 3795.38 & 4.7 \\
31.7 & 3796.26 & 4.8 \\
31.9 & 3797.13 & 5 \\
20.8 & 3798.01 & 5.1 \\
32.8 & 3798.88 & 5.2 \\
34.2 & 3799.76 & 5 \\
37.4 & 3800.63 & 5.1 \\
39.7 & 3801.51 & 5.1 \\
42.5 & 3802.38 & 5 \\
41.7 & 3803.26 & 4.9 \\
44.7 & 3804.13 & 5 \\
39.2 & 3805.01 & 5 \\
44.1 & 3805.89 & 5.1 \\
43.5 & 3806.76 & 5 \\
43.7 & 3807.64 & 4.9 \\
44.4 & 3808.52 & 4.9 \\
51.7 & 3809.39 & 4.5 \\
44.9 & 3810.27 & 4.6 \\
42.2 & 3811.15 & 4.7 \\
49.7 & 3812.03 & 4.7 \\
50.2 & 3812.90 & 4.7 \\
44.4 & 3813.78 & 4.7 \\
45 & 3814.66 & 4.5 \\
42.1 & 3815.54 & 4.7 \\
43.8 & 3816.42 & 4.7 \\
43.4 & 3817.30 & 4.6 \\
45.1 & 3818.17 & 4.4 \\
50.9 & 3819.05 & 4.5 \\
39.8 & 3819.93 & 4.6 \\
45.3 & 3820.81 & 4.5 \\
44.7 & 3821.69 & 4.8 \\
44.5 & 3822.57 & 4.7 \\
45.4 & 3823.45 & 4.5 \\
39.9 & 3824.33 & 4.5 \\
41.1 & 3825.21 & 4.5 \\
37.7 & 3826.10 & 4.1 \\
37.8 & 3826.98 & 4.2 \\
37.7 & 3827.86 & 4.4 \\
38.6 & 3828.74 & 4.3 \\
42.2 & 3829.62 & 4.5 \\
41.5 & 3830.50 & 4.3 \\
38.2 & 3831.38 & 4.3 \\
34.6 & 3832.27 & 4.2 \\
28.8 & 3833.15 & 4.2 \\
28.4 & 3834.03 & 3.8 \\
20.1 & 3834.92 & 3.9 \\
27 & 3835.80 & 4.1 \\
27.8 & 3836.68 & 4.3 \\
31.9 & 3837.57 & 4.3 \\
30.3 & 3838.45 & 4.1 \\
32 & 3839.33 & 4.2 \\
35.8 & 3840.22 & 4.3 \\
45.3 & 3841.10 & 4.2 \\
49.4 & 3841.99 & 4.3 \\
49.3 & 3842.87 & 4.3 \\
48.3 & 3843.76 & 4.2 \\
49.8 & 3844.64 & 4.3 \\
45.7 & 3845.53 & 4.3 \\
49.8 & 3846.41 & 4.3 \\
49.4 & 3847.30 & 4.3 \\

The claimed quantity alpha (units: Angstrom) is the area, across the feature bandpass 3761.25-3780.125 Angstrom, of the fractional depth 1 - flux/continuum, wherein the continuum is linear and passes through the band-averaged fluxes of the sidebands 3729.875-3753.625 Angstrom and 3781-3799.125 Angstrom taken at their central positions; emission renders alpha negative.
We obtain -1.0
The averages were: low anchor 34.4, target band 39.8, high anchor 40.2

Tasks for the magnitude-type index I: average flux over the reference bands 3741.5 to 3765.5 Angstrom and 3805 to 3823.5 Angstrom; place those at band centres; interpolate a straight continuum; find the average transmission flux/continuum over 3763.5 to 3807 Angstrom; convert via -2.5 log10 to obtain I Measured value 0.04 mag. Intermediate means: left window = 38.5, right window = 45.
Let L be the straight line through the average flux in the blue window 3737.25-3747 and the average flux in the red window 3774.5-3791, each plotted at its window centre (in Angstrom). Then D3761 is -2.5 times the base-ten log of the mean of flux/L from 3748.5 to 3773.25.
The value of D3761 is 0.12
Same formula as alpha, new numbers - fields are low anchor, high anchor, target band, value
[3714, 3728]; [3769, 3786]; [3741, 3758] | -0.12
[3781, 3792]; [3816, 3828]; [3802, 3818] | -0.49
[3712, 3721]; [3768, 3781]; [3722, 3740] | 0.98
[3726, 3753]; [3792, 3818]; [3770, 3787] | -1.26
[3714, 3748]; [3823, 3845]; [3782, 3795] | -2.66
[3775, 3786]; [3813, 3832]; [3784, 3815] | 1.77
